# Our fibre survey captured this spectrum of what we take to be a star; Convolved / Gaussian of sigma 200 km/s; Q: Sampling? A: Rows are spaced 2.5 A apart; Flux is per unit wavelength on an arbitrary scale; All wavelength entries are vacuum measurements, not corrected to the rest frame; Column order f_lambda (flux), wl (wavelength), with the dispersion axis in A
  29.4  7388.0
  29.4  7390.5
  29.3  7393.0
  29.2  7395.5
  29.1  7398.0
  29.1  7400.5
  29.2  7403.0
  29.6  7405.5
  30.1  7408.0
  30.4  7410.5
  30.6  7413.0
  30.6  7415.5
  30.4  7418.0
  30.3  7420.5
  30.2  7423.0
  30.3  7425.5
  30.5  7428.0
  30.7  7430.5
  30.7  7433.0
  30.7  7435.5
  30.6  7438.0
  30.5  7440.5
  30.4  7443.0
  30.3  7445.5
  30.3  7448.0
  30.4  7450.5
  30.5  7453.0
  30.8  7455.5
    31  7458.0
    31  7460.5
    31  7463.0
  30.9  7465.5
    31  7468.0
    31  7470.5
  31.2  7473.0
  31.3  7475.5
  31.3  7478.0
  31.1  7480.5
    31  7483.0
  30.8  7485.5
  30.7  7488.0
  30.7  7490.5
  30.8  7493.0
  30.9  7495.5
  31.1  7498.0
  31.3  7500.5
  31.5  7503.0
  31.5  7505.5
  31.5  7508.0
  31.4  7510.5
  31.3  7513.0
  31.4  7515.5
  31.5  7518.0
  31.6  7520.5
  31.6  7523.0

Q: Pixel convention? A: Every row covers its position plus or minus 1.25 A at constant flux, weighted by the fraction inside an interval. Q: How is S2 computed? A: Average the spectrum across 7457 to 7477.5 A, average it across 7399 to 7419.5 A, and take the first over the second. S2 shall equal 1.04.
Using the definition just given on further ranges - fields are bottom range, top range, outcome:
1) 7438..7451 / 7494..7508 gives 1.03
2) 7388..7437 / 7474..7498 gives 1.03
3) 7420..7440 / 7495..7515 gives 1.03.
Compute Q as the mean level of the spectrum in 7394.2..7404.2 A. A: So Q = 29.2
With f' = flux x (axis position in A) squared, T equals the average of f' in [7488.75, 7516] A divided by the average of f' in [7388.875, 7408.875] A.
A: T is 1.09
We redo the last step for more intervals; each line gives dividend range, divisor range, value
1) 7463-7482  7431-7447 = 1.03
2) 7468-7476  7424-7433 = 1.03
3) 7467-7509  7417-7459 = 1.03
